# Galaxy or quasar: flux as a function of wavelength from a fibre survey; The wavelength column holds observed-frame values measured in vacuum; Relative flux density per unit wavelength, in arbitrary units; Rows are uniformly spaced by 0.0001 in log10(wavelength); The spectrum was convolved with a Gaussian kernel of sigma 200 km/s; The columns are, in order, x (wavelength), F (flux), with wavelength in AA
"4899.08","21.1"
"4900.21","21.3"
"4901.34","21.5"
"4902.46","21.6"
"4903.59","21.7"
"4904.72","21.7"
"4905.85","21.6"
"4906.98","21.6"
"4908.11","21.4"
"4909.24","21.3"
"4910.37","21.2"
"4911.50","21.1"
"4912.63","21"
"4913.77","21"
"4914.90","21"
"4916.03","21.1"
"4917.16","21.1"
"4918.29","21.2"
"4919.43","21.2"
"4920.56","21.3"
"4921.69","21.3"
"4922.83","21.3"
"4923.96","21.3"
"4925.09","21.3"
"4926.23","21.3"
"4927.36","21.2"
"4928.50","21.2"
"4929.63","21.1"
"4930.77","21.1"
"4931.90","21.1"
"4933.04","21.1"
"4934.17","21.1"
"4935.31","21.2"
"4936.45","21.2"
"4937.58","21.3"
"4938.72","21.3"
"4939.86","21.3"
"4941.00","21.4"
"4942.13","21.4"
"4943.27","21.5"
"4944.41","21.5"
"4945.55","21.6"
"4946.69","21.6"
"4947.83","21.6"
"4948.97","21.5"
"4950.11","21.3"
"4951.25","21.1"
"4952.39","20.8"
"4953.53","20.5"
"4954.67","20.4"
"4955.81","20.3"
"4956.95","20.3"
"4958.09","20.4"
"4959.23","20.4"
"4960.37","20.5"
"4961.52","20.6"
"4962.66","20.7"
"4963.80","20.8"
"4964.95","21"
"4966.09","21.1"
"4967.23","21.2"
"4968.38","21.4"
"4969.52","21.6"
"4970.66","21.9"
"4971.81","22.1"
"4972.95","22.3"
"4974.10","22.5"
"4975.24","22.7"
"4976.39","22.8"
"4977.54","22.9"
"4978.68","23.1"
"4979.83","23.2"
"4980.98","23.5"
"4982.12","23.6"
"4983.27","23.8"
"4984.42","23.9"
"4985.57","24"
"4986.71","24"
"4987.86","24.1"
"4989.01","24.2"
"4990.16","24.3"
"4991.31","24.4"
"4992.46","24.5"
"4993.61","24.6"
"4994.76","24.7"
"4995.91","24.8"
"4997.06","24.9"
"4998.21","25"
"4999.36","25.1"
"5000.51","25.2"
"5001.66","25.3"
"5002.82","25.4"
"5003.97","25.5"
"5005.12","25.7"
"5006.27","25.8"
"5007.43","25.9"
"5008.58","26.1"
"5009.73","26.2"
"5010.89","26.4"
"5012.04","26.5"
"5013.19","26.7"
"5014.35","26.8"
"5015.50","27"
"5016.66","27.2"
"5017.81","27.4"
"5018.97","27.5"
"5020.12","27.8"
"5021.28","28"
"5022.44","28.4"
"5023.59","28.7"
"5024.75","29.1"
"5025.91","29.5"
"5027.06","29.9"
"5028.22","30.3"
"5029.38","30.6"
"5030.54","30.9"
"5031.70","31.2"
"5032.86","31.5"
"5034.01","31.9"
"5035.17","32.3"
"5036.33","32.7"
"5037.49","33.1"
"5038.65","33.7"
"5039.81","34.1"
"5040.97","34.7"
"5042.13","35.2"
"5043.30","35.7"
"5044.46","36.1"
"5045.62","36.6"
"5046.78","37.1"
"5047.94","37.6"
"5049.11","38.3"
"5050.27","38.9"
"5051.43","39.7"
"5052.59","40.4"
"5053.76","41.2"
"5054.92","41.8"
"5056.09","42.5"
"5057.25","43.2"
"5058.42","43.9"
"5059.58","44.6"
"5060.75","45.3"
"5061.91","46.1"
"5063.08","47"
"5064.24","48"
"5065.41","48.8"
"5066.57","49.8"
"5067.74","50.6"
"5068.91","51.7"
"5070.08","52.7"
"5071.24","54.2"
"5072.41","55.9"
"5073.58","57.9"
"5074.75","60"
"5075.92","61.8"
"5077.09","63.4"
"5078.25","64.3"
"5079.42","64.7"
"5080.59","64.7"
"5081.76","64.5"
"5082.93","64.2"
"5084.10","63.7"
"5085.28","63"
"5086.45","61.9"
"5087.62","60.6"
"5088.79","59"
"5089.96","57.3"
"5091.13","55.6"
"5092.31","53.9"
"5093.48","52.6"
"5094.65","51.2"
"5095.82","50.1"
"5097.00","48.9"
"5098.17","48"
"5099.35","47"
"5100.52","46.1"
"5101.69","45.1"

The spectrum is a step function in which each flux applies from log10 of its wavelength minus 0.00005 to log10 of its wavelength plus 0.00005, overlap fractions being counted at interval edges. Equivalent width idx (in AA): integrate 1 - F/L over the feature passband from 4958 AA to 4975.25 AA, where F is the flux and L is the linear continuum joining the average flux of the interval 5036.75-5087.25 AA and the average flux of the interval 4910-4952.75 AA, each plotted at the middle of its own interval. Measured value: 4.36 AA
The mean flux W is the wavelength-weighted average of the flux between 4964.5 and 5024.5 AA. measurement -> 24.7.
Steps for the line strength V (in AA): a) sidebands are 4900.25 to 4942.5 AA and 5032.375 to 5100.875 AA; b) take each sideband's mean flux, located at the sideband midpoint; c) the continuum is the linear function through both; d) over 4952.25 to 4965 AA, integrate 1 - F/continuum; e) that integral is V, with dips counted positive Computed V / 3.4 AA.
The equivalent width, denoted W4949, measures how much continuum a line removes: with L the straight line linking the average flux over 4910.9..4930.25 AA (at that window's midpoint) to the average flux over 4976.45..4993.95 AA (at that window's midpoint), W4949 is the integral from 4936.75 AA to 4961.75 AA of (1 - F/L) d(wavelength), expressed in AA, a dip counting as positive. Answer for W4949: 1.5 AA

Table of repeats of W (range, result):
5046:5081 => 49.1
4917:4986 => 21.5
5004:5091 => 41.2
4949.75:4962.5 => 20.6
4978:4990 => 23.8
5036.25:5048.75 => 35.3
